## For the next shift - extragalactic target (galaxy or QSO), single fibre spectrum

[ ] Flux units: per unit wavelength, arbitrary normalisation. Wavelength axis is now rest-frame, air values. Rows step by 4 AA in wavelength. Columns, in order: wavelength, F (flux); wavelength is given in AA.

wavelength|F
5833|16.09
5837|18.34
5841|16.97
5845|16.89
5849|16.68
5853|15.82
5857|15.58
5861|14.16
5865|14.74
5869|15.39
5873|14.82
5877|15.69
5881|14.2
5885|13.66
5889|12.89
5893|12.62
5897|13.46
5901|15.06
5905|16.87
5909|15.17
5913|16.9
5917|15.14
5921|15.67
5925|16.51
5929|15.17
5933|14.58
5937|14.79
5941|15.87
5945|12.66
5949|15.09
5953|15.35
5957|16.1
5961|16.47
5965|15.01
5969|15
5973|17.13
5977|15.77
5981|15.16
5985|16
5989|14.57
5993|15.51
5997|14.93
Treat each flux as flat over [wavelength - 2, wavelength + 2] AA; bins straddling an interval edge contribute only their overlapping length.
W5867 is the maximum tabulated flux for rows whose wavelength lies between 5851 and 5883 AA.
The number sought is 15.82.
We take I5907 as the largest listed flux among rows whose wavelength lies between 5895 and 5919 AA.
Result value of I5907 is 16.9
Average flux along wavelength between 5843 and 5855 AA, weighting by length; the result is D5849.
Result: 16.5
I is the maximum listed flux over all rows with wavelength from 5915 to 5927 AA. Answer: 16.51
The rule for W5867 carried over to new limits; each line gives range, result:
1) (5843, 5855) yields 16.89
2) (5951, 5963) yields 16.47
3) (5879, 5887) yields 14.2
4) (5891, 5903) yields 15.06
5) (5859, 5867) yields 14.74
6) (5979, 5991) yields 16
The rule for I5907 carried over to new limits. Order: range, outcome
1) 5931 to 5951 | 15.87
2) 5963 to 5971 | 15.01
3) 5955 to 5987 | 17.13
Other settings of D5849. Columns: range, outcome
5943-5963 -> 15.1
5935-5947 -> 14.4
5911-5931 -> 15.9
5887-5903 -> 13.5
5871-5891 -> 14.3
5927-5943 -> 15.1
